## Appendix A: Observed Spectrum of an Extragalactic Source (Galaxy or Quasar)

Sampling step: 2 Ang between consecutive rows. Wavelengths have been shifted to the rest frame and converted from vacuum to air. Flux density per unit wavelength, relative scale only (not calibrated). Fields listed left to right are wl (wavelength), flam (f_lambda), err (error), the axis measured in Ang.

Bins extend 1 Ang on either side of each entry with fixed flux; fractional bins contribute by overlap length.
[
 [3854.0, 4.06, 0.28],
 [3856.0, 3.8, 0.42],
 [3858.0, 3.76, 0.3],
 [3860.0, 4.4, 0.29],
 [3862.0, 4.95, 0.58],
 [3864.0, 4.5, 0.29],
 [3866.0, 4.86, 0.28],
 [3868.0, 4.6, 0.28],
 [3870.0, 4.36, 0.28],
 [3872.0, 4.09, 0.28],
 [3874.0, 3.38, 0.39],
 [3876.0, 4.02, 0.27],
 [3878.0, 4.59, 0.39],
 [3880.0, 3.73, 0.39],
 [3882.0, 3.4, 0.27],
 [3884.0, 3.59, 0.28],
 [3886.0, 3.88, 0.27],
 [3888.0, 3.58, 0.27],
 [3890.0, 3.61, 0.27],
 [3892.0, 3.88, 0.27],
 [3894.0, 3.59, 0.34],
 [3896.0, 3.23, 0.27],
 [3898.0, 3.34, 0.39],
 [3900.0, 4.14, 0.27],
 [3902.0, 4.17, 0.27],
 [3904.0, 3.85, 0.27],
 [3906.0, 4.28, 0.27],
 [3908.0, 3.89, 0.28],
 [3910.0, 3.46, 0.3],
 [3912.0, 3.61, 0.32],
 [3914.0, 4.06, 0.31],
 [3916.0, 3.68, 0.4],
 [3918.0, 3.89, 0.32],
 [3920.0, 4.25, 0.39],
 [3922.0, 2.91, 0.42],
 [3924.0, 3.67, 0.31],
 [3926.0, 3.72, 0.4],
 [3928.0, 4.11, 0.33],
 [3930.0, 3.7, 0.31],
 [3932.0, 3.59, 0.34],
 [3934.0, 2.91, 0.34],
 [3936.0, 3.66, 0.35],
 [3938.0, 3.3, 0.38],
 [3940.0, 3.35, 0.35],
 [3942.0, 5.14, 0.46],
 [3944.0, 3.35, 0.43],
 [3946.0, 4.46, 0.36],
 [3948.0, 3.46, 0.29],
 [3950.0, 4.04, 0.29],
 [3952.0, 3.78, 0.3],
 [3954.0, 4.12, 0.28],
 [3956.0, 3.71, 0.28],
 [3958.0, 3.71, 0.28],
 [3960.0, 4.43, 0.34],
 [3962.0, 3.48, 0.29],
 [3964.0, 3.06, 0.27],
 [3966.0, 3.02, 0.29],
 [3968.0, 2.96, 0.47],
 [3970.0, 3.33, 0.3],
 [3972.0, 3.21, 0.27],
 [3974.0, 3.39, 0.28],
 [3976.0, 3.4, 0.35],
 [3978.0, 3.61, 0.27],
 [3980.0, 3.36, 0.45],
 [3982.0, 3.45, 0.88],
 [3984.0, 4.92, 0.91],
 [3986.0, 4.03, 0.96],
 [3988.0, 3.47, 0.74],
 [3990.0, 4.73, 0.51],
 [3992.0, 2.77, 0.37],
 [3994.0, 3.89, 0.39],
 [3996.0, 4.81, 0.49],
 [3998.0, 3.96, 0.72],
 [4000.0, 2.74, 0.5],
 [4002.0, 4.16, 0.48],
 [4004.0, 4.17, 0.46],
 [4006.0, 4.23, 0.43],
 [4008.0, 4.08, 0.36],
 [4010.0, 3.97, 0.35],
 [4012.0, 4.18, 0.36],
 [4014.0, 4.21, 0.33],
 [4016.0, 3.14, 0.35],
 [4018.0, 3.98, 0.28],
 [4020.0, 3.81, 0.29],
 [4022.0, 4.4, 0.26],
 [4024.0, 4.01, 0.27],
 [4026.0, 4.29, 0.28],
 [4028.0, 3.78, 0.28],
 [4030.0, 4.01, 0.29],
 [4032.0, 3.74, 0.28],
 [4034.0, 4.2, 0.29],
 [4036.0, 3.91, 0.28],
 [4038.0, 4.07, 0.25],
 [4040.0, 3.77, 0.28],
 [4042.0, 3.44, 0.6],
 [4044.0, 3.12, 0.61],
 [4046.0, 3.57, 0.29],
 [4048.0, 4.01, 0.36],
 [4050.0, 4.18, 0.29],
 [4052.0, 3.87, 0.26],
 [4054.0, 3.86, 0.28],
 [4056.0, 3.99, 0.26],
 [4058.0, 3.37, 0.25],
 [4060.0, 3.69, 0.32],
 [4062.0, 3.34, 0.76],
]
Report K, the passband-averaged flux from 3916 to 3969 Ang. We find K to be 3.68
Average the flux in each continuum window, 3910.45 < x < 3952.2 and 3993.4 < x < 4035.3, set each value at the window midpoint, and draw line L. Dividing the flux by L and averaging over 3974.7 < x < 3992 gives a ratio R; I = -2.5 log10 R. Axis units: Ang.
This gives 0.03 mag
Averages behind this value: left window 3.74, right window 3.99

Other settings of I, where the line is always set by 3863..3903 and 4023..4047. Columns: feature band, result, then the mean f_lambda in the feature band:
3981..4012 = -0.03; 3.97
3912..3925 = 0.05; 3.73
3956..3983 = 0.13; 3.43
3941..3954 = -0.04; 4.04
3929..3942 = 0.10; 3.55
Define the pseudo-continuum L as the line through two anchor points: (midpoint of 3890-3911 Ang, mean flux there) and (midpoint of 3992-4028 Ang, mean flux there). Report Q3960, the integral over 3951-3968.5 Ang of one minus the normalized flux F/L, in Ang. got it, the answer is 1.2 Ang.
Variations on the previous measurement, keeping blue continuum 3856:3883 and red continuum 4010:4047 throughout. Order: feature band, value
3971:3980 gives 1.3 Ang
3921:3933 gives 1.3 Ang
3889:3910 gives 1.8 Ang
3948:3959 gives 0.5 Ang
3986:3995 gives 0.4 Ang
